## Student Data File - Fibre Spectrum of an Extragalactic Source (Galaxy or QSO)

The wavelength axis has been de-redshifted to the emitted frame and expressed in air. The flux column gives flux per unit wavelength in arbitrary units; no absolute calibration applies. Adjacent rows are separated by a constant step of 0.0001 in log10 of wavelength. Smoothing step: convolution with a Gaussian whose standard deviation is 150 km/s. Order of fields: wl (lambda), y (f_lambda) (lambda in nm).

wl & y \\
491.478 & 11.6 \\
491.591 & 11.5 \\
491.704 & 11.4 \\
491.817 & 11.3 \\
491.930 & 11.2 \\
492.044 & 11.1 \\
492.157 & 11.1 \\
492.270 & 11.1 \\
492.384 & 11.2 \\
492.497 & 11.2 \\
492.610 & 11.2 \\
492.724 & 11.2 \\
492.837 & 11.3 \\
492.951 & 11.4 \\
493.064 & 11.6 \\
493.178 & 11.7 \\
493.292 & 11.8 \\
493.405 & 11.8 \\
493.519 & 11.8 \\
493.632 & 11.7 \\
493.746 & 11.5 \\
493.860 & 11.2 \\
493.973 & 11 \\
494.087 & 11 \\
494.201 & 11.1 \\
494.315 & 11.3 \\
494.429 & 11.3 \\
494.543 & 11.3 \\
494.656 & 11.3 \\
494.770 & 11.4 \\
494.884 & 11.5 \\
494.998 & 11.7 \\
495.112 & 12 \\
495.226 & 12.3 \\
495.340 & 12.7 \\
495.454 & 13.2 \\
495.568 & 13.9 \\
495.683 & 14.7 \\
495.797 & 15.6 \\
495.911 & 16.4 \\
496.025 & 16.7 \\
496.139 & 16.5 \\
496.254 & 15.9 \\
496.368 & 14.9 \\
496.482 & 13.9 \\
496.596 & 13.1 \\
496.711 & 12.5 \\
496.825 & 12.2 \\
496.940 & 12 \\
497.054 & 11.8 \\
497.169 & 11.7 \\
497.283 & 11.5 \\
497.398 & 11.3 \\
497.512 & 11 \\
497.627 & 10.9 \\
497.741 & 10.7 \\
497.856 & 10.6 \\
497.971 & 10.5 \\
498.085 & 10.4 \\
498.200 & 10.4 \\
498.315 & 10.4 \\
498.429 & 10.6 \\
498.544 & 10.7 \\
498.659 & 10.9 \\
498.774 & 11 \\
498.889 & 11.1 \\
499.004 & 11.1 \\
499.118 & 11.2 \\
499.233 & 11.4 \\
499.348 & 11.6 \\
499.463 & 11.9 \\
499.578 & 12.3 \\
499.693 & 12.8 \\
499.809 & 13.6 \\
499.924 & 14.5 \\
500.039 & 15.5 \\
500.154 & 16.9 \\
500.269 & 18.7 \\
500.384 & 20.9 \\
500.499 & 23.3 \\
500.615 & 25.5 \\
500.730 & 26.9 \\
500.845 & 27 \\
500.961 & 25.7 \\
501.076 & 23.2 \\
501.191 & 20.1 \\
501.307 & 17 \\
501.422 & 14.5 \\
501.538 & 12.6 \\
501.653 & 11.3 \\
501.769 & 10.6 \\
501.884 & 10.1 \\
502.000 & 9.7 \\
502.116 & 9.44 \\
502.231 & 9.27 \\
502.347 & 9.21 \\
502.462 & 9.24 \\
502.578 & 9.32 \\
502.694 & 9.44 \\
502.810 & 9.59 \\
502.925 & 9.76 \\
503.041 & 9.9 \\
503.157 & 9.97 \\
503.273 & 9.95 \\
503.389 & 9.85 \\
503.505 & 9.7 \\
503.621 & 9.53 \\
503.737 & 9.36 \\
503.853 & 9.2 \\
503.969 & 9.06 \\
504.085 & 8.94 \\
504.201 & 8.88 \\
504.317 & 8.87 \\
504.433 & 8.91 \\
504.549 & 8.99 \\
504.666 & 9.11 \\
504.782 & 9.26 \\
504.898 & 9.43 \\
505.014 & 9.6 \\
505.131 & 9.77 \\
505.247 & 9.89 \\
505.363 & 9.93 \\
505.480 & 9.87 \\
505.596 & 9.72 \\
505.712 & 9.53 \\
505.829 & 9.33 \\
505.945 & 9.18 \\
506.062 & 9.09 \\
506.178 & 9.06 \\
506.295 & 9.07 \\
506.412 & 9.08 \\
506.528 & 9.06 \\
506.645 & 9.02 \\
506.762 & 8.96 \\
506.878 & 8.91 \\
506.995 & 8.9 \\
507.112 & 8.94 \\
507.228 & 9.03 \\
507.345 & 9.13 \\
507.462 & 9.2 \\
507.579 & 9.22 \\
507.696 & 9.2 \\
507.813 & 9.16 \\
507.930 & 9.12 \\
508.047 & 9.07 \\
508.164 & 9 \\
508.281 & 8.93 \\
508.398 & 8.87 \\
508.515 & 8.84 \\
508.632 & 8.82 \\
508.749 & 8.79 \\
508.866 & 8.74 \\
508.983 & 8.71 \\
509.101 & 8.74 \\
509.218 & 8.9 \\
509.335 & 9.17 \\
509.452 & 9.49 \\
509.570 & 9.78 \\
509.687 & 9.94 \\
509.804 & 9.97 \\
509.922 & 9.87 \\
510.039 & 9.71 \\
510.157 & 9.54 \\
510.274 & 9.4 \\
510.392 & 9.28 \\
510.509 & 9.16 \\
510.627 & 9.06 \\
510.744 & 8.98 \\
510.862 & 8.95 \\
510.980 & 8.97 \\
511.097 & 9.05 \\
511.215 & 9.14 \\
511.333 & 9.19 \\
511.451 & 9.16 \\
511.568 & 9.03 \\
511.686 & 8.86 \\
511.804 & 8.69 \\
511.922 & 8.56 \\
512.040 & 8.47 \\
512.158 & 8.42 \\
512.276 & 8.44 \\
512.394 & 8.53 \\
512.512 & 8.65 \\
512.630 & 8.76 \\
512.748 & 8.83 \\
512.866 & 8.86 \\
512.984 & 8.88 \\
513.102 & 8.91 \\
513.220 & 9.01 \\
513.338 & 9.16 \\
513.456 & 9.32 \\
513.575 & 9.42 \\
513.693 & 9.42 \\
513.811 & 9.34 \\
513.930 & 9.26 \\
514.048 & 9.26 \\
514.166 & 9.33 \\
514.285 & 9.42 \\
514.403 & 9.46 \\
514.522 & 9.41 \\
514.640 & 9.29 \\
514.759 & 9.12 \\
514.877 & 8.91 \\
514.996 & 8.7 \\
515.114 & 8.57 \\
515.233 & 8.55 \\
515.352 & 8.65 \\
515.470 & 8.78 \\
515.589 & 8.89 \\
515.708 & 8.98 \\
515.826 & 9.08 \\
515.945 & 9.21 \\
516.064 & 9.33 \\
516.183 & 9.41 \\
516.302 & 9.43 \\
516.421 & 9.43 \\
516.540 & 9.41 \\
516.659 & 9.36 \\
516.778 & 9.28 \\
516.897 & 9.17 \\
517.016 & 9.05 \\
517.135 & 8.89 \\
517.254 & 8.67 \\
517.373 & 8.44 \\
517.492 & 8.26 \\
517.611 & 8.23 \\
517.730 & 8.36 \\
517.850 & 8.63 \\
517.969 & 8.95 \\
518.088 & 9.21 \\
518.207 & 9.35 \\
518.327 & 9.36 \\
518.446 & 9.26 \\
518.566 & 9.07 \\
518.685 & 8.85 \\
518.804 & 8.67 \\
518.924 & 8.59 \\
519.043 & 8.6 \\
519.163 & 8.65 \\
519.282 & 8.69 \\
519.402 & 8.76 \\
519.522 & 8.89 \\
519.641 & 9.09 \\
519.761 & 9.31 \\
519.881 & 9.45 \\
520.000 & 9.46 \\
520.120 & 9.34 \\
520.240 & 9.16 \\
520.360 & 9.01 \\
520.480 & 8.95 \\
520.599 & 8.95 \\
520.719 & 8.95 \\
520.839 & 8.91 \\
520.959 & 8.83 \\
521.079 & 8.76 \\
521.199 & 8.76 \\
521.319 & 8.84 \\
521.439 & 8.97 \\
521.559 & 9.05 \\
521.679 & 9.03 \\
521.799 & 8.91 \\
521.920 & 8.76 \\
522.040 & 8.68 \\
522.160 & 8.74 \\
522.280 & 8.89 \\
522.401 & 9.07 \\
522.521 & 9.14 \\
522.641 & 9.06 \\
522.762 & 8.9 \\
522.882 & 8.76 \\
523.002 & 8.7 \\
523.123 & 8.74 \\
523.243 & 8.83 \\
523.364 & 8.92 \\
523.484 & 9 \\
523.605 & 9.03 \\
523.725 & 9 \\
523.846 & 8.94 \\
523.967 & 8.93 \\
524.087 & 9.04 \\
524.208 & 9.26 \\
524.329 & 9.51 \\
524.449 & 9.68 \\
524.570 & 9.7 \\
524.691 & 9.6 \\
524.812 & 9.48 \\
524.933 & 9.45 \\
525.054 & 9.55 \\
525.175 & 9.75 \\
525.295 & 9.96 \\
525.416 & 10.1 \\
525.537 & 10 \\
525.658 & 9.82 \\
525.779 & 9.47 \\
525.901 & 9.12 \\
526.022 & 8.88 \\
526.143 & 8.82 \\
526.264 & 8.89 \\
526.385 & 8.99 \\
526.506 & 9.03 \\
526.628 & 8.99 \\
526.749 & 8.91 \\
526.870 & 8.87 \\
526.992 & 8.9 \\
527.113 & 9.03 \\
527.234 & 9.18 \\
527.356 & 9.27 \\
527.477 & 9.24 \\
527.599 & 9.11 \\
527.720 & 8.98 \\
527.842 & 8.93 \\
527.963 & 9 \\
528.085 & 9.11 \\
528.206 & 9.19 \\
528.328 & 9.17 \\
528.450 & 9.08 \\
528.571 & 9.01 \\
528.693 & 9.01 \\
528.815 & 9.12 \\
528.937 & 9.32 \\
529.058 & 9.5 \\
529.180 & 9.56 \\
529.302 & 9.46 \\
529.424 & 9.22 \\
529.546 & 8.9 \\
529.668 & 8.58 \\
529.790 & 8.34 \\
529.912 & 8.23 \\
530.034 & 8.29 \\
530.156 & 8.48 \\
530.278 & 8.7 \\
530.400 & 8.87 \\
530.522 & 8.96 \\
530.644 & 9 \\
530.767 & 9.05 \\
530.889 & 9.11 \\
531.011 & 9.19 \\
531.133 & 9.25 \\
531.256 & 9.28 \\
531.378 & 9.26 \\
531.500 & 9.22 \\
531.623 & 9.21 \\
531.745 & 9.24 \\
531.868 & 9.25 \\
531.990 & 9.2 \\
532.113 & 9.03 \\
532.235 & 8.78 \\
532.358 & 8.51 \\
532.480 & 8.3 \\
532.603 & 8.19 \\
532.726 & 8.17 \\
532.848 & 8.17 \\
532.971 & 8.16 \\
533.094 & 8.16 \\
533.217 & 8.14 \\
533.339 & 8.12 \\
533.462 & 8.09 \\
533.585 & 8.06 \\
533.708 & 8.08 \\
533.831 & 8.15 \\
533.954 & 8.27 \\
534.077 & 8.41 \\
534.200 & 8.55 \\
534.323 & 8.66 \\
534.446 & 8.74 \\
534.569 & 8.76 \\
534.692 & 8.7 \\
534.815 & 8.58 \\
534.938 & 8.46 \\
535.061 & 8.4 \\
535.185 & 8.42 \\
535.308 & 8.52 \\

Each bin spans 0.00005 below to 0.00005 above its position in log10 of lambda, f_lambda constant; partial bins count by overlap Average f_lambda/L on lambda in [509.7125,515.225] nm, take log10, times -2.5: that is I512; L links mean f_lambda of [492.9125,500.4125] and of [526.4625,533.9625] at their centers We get 0.18 mag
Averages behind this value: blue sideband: 12.5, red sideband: 8.84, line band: 9.08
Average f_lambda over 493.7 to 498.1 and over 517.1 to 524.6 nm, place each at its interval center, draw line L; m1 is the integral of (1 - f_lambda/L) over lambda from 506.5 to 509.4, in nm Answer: 0.48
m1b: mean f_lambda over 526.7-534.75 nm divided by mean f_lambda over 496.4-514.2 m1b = 0.8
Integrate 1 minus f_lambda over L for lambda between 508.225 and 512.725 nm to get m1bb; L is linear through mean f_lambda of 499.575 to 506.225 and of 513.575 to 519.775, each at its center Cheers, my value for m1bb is 0.643 nm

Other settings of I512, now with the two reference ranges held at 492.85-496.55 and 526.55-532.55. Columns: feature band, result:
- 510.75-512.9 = 0.23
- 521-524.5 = 0.09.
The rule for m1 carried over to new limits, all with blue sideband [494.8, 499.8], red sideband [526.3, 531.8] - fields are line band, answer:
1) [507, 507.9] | 0.17 nm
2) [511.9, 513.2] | 0.25 nm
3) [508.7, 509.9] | 0.20 nm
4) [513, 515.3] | 0.31 nm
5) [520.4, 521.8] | 0.13 nm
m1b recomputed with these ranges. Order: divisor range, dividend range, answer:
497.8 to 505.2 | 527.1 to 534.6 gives 0.71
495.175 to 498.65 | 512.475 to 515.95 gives 0.72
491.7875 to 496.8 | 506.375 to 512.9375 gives 0.73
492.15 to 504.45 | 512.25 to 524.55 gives 0.71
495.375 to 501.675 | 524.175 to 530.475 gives 0.63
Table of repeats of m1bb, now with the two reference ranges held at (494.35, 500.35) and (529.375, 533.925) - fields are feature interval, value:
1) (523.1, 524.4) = 0.07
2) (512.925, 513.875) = 0.14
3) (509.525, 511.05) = 0.23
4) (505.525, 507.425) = 0.40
